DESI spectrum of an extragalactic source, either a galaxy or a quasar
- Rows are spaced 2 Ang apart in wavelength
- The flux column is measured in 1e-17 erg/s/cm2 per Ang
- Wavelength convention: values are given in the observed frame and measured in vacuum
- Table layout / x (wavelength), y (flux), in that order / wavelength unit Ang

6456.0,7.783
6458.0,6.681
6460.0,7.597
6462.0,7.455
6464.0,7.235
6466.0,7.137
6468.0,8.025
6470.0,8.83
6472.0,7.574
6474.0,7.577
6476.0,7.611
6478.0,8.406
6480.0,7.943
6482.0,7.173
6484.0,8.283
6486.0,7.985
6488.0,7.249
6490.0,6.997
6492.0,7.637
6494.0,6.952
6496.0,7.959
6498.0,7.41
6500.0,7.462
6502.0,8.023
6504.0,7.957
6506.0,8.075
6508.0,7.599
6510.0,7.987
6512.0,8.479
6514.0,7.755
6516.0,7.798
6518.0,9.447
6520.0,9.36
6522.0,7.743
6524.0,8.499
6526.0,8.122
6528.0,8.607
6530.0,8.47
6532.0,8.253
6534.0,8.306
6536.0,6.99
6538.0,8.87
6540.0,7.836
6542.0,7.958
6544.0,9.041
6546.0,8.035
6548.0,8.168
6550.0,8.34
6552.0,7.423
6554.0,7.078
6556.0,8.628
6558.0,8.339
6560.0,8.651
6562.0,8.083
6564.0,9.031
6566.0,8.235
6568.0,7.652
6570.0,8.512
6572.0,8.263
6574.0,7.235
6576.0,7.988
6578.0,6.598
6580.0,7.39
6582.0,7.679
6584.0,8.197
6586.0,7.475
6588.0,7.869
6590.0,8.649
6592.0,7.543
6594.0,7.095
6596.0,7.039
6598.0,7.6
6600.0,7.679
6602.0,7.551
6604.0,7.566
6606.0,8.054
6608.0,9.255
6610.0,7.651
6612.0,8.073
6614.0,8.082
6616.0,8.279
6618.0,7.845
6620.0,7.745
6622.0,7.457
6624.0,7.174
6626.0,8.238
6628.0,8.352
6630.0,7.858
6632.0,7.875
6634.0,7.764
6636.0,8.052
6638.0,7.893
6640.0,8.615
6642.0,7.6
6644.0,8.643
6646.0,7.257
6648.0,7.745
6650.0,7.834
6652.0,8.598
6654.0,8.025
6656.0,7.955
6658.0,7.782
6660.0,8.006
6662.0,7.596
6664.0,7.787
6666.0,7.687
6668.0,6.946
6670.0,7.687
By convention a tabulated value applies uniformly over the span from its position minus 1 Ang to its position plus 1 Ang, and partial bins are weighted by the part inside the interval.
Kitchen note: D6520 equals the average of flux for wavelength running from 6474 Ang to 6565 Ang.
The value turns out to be 8.04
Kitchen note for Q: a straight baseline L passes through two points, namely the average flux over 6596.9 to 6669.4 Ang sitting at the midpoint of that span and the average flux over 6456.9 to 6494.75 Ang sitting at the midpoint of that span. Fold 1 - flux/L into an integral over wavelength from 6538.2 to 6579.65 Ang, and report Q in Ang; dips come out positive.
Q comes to -1.64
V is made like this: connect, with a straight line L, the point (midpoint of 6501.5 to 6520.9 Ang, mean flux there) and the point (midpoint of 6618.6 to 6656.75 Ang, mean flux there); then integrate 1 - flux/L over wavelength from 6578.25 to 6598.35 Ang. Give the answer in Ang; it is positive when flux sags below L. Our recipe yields 1.1 Ang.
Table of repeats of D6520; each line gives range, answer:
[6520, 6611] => 8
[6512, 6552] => 8.28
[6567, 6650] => 7.83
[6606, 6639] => 7.98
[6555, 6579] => 8.1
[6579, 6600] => 7.65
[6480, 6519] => 7.81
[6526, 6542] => 8.17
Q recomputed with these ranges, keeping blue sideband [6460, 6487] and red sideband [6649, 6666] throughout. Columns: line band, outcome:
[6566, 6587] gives 0.4 Ang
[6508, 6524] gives -1.0 Ang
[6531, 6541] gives -0.3 Ang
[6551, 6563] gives -0.3 Ang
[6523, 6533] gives -0.7 Ang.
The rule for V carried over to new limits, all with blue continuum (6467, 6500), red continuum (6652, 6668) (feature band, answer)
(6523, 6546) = -1.51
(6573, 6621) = 0.20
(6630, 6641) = -0.30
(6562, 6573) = -0.77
